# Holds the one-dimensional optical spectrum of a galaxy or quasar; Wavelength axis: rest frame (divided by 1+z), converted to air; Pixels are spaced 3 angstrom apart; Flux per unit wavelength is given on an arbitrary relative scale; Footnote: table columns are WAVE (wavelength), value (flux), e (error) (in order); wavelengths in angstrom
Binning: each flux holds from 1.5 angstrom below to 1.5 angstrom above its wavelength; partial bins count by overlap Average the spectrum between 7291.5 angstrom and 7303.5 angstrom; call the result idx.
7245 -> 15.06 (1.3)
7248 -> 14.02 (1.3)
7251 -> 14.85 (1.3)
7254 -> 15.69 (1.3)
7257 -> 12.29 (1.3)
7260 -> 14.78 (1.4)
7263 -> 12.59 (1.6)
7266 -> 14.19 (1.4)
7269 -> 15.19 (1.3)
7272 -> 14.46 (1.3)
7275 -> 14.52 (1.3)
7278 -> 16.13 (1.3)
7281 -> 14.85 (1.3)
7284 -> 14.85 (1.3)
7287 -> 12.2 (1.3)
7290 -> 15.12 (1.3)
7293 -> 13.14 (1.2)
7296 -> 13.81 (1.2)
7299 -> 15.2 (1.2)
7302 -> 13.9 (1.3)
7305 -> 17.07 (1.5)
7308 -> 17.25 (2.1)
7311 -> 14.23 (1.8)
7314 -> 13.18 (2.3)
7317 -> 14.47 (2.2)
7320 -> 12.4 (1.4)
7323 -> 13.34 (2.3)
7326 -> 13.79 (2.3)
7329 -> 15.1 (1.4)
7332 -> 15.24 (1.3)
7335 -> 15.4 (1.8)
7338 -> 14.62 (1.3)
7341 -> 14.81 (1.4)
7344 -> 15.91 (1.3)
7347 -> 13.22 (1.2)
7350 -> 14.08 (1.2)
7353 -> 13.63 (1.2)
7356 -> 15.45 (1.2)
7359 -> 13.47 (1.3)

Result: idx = 14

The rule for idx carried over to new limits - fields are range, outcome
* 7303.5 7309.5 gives 17.2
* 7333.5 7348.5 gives 14.8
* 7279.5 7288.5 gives 14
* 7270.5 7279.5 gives 15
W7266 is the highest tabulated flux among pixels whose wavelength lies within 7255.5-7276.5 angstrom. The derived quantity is 15.19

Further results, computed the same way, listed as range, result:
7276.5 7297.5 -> 16.13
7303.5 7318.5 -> 17.25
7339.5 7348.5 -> 15.91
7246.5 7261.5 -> 15.69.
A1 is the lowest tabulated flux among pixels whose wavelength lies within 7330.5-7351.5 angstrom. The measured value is 13.22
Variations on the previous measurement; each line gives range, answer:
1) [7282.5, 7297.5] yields 12.2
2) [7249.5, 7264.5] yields 12.29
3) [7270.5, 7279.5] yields 14.46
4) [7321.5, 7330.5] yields 13.34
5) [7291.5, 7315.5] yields 13.14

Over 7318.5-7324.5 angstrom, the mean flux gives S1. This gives 12.9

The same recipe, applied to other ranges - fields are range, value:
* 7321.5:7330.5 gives 14.1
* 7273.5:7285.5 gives 15.1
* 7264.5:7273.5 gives 14.6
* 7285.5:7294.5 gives 13.5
